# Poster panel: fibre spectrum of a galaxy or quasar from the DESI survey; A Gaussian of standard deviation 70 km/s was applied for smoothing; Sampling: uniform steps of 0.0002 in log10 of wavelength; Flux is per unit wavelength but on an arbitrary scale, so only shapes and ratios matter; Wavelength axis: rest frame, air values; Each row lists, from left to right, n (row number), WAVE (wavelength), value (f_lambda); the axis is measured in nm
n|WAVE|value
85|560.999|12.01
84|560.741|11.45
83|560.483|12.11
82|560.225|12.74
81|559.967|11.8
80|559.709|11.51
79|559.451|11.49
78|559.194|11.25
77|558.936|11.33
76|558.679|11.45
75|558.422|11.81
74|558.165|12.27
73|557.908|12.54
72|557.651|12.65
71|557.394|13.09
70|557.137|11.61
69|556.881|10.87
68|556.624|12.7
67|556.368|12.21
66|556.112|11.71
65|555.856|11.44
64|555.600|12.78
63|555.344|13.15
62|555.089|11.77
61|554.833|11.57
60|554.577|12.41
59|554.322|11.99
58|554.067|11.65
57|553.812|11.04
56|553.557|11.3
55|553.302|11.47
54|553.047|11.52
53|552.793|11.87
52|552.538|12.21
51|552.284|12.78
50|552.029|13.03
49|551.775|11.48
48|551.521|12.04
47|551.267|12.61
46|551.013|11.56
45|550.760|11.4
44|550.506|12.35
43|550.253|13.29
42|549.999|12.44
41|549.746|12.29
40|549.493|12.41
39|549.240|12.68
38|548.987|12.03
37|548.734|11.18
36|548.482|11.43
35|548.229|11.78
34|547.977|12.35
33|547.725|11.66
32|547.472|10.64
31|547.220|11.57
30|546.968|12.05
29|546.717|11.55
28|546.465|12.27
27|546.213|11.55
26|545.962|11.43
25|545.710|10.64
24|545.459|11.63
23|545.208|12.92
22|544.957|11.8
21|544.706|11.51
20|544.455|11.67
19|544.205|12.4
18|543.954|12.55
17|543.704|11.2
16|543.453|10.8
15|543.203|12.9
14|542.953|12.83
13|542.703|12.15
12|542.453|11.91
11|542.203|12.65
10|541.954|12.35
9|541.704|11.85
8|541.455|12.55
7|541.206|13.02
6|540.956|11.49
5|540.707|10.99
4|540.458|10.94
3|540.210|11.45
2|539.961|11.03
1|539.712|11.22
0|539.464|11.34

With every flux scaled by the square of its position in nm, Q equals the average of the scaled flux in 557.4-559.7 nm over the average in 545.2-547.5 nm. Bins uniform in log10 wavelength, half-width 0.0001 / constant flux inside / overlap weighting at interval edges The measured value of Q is 1.07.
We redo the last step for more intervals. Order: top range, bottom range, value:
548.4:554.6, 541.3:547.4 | 1.03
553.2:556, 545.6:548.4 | 1.05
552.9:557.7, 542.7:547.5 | 1.05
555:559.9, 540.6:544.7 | 1.05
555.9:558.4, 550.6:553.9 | 1.04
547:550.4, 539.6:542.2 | 1.05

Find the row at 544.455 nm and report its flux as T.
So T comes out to 11.67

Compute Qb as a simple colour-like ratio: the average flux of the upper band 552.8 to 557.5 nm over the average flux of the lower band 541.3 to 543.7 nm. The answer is 1.0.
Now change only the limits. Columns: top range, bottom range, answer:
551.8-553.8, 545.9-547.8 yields 1.03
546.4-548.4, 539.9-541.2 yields 1.03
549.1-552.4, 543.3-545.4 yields 1.04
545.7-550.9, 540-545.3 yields 0.99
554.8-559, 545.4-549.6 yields 1.03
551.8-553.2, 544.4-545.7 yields 1.03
